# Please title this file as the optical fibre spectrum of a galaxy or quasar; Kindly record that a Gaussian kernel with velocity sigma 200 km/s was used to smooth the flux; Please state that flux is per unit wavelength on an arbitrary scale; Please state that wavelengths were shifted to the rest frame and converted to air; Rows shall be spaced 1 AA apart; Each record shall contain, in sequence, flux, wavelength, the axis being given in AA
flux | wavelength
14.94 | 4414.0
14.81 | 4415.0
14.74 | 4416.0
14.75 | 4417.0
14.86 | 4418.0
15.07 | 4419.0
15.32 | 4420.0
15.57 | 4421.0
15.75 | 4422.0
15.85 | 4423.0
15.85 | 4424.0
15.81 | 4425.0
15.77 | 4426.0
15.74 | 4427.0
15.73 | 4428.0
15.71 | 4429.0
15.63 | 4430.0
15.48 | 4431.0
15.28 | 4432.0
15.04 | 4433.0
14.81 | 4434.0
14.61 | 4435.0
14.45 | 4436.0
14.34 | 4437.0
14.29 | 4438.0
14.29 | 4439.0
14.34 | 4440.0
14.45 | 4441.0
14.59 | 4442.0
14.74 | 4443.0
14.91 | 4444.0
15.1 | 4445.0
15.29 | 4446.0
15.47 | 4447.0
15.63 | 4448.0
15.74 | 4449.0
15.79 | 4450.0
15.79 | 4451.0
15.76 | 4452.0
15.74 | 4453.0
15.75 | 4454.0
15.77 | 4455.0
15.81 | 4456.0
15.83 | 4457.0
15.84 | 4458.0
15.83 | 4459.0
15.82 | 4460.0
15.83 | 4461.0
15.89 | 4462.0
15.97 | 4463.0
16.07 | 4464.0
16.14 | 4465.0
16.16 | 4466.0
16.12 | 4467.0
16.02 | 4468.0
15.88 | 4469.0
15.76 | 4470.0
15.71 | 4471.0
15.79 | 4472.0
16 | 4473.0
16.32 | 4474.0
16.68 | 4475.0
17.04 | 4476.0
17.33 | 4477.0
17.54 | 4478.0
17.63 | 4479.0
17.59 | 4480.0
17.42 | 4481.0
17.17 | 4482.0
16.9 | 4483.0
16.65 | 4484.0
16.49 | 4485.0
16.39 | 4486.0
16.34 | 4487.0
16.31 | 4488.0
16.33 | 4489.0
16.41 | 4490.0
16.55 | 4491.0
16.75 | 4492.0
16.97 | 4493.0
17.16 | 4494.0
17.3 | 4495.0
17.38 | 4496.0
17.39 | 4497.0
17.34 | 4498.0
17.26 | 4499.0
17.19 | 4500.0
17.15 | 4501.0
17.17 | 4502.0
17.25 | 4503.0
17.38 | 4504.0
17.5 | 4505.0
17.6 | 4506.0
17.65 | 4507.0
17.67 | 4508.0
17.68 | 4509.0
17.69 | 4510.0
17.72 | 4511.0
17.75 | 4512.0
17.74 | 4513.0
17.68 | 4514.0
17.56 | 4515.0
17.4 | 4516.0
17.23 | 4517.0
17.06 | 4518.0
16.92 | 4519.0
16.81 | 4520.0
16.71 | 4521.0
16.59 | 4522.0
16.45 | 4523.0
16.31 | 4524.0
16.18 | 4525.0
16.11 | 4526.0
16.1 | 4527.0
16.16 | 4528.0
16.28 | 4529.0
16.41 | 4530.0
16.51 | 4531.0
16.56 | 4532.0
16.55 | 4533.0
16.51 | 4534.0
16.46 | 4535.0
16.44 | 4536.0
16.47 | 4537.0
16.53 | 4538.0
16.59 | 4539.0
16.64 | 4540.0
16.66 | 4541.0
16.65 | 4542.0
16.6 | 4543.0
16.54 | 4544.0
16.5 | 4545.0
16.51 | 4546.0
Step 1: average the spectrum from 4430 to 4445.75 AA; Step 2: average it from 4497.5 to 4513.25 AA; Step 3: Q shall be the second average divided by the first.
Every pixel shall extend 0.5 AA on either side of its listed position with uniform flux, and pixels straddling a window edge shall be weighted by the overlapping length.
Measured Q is 1.2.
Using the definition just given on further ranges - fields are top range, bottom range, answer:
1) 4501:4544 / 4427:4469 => 1.10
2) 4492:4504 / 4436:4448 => 1.17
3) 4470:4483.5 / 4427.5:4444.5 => 1.13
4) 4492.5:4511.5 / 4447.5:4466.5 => 1.10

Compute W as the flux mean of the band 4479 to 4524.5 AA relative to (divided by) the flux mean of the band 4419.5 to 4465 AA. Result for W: 1.11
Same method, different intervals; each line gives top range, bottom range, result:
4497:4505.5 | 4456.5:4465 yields 1.09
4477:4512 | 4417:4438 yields 1.12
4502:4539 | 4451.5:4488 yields 1.04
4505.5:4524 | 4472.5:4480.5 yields 1.02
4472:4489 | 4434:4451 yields 1.13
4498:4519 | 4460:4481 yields 1.07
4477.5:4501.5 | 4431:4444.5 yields 1.16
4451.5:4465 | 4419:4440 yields 1.04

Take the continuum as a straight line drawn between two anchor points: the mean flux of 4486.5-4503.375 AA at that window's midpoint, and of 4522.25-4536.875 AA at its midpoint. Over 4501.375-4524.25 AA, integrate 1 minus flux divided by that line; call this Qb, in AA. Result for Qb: -0.88 AA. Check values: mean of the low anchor 17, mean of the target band 17.3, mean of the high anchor 16.4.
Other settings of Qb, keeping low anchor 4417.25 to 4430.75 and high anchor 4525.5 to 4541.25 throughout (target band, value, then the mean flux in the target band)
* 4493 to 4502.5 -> -0.6 AA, 17.2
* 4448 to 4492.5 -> -1.0 AA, 16.3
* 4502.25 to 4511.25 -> -0.7 AA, 17.6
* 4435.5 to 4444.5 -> 0.7 AA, 14.5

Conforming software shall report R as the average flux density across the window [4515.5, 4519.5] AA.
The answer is 17.2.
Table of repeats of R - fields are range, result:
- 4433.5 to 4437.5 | 14.6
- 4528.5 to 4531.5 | 16.4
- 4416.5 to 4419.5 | 14.9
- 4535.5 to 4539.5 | 16.5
